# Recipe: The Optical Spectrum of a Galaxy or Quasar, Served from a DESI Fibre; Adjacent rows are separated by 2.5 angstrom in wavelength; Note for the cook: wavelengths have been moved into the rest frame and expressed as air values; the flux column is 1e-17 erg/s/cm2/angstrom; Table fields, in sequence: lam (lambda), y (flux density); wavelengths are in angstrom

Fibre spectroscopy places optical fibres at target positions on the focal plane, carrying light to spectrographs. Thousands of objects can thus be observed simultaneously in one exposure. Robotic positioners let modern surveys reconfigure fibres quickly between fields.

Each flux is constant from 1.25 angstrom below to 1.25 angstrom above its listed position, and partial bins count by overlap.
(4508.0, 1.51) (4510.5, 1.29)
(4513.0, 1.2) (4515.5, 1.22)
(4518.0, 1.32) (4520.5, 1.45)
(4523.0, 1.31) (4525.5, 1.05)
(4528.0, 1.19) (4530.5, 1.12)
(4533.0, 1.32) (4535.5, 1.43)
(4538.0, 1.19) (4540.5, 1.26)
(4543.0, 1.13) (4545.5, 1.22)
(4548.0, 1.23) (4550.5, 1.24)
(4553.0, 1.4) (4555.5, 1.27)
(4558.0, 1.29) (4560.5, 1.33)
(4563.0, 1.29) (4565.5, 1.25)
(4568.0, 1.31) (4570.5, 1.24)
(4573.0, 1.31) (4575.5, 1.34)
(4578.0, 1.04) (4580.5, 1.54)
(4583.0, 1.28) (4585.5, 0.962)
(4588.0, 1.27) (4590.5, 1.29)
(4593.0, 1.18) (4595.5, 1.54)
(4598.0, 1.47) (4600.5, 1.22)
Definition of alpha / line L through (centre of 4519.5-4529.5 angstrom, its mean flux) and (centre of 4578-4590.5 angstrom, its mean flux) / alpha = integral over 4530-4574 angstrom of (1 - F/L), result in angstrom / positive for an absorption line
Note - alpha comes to -1.0 angstrom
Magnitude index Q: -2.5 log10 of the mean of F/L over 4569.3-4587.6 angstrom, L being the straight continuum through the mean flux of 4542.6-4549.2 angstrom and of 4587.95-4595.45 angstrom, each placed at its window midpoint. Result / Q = 0.02 mag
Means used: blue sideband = 1.2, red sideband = 1.29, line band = 1.25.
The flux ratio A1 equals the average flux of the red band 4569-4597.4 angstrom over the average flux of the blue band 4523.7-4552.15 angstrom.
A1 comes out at 1.0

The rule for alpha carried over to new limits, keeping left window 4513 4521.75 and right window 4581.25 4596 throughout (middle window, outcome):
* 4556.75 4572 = -0.2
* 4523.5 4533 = 1.0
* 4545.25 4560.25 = 0.0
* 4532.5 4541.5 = 0.0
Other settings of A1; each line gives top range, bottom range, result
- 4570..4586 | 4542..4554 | 1.01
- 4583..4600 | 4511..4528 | 1.02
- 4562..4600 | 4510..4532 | 1.04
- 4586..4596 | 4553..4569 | 0.98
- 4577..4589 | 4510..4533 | 0.98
